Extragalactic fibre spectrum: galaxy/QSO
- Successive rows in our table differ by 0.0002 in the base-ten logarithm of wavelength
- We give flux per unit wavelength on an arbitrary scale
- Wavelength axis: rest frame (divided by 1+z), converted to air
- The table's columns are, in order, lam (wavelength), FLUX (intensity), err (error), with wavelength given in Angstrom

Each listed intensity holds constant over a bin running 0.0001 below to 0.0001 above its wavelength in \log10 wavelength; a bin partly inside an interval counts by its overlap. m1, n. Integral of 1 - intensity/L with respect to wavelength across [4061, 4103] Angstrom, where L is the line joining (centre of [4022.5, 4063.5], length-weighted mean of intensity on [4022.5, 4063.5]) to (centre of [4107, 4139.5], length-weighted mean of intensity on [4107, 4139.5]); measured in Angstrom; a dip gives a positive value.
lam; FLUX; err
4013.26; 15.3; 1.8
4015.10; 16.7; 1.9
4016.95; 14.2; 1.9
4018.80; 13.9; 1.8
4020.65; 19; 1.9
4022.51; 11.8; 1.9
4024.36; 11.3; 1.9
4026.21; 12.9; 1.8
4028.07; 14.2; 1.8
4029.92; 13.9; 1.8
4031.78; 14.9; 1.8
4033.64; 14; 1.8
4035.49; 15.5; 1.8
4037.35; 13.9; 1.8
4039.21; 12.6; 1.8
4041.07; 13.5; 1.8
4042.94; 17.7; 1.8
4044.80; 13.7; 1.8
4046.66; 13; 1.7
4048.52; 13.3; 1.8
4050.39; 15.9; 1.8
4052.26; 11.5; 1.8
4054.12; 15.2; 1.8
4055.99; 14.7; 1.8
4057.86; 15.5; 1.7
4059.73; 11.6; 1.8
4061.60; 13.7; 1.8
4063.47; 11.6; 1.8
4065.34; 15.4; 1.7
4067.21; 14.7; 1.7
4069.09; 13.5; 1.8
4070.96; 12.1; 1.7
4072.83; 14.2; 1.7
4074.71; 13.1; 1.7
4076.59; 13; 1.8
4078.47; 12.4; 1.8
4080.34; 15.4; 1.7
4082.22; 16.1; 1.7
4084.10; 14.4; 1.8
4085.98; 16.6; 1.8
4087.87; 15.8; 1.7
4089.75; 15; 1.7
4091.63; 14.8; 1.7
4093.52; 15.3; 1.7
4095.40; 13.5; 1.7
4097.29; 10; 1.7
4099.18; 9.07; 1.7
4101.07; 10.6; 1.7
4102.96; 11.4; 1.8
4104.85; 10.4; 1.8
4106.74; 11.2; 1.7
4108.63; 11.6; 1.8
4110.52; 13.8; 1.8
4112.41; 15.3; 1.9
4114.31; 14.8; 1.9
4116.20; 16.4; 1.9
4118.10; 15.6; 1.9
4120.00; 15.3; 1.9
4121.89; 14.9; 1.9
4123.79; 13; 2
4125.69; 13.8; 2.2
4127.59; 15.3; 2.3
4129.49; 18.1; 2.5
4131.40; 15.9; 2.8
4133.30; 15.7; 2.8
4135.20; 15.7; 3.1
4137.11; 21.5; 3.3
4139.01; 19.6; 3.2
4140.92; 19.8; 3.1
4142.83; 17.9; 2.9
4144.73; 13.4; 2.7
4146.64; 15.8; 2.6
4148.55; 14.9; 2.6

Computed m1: 2.99 Angstrom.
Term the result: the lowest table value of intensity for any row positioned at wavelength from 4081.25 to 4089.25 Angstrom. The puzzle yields 14.4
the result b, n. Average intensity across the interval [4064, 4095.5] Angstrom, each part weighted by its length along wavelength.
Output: 14.4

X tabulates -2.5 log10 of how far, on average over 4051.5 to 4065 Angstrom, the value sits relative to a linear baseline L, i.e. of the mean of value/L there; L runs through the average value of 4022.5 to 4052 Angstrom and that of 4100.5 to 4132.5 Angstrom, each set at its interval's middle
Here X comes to 0.032 mag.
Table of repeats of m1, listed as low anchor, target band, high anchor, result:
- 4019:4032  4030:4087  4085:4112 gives -2.8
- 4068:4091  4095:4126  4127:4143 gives 6.3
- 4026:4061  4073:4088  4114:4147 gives 0.5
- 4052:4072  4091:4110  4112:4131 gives 3.8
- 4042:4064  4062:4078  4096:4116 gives -0.1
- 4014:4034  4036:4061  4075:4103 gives 0.0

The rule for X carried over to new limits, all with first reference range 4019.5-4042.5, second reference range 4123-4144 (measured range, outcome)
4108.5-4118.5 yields 0.11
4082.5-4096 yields 0.04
